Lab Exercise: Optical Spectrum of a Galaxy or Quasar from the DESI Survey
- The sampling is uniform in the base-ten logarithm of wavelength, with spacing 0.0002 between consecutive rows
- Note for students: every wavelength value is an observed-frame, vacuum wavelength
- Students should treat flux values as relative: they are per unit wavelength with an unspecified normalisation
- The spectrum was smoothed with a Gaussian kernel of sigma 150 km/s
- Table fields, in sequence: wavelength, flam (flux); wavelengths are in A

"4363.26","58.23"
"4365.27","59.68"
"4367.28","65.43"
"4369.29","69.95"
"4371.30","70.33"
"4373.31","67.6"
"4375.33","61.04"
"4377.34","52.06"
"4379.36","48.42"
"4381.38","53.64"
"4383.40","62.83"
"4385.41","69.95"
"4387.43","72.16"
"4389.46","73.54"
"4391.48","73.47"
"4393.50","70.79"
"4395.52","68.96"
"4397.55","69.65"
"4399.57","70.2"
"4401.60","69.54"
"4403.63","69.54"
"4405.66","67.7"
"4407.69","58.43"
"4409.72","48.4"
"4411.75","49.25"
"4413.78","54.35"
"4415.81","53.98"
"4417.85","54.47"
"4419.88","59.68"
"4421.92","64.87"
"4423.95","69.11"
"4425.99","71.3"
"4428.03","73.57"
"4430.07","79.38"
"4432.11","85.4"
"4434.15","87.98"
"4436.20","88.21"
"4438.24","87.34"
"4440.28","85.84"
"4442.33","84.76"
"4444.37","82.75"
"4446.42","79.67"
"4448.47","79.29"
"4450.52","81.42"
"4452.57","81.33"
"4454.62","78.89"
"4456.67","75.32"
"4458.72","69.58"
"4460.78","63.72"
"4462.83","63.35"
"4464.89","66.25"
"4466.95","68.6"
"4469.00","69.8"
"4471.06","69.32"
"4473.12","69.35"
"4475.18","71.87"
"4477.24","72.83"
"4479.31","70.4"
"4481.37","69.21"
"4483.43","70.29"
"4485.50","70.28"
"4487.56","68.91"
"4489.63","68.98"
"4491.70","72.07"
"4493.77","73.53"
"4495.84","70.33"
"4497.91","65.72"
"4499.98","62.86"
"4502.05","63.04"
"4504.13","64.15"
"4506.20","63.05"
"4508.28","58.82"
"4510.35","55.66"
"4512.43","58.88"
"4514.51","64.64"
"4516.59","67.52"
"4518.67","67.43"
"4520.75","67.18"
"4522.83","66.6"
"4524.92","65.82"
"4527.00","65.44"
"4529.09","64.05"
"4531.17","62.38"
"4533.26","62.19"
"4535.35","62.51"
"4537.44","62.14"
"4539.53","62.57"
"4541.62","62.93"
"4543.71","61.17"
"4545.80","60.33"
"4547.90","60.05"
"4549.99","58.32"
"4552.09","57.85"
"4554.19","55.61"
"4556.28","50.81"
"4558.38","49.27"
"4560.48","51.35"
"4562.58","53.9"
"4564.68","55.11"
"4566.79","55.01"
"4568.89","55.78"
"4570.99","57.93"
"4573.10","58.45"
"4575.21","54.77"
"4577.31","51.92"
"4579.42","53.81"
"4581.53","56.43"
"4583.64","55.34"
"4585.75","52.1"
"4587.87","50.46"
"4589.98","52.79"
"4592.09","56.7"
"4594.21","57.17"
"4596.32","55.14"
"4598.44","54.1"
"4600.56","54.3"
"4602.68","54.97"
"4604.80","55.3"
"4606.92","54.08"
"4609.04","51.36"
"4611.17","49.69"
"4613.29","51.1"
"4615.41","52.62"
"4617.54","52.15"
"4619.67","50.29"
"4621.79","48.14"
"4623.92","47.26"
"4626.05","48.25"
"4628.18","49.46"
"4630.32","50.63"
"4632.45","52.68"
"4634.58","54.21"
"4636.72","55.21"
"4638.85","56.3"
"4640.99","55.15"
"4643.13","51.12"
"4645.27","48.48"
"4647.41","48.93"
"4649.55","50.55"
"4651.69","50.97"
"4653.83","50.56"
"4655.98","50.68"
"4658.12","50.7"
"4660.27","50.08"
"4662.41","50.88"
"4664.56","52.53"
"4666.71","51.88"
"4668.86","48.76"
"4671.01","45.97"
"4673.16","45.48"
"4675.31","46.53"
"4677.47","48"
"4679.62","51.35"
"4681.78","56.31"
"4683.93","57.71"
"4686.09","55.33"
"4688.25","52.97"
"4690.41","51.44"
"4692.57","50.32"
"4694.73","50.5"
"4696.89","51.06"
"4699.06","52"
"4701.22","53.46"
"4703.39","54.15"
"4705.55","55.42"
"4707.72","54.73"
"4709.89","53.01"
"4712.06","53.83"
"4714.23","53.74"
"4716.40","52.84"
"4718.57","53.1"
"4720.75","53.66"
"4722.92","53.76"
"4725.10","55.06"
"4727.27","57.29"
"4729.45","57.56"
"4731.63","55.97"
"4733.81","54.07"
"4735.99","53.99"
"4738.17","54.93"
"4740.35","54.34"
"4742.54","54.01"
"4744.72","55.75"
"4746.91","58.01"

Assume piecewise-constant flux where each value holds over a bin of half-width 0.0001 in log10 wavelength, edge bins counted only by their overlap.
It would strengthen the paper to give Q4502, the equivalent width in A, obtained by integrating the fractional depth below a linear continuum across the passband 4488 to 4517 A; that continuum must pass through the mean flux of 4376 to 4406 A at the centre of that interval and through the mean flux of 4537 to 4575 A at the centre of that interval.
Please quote -2.4 A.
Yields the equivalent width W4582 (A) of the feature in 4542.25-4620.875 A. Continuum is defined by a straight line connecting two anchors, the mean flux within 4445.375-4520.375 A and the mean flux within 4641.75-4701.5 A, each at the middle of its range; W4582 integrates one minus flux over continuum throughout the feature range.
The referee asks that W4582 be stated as 6.6 A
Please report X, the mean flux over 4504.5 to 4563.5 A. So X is 60.7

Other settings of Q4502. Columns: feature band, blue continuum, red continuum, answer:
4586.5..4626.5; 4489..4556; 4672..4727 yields 4.0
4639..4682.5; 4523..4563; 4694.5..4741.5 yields 4.3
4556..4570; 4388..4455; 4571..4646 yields 1.1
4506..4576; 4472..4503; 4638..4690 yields 4.4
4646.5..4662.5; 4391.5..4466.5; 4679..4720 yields 1.7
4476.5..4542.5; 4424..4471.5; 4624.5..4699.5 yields 3.7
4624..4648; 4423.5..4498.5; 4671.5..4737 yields 3.0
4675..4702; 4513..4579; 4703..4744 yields 1.6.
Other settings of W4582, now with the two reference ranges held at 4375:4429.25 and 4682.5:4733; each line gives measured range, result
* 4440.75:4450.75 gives -3.2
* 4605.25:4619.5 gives 1.3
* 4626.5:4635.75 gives 0.8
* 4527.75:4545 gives -0.9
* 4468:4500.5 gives -4.8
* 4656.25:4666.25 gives 0.8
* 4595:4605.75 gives 0.5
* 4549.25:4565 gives 1.3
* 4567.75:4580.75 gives 0.6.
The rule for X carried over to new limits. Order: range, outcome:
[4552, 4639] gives 53.2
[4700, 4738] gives 54.5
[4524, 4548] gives 62.7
